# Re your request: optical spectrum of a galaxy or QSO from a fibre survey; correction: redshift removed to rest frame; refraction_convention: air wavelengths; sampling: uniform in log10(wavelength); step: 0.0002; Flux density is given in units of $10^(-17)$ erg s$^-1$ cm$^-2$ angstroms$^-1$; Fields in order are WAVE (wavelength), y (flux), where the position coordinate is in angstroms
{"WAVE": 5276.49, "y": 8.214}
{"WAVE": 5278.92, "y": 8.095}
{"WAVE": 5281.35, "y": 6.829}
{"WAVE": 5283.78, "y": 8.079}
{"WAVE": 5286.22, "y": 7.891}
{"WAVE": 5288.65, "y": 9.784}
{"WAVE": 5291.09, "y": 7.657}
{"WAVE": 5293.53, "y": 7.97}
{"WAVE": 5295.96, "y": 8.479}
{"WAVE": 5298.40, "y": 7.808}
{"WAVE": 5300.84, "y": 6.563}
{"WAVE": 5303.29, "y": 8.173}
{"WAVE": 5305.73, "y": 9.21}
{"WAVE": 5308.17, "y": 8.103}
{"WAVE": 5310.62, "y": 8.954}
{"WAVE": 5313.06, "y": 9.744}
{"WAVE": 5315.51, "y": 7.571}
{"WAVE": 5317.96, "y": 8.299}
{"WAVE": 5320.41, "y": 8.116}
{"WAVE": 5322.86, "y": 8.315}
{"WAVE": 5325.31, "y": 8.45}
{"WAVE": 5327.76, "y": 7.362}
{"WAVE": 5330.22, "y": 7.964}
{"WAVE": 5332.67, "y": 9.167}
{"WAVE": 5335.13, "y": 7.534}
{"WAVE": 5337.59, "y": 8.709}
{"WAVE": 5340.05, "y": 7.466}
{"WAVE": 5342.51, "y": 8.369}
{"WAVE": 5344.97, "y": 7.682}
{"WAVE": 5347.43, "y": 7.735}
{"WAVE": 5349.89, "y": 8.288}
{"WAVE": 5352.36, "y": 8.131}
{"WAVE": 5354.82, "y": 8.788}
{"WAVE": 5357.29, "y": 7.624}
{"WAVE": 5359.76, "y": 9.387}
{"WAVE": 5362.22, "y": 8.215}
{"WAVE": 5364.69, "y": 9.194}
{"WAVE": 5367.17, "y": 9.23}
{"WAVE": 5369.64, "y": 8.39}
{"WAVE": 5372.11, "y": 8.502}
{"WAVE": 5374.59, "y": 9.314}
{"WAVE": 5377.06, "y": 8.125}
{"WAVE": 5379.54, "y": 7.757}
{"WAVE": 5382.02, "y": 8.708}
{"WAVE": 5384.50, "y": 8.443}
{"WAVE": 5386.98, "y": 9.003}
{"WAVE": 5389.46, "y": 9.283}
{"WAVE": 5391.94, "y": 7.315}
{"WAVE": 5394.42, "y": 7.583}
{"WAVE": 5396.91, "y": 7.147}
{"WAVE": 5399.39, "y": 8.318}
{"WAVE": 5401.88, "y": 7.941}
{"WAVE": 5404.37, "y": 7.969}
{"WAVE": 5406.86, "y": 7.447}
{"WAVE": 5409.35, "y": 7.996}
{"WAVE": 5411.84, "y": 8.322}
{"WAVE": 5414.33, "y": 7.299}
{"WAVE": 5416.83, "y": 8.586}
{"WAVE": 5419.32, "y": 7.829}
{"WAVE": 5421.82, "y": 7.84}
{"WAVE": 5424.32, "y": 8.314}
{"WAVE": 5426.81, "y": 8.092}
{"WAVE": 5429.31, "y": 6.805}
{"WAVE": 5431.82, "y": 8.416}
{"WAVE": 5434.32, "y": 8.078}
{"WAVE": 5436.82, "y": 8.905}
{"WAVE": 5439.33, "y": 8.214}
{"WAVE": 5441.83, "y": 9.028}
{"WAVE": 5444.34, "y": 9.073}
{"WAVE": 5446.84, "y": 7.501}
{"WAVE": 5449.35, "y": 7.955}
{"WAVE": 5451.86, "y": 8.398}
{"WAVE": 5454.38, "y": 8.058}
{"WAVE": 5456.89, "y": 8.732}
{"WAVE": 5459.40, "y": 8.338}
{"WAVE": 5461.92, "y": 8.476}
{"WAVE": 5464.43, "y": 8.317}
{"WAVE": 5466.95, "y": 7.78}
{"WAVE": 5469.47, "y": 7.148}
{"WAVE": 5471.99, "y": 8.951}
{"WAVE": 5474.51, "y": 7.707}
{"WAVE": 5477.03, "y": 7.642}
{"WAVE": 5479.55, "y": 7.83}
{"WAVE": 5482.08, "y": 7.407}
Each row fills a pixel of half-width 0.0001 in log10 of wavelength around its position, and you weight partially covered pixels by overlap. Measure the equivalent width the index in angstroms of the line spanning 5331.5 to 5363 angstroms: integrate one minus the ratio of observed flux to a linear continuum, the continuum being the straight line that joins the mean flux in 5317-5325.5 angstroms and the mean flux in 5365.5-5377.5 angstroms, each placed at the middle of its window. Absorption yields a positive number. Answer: 1.1 angstroms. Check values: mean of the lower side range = 8.28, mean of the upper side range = 8.77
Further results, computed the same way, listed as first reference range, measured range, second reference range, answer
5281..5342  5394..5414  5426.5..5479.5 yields 0.8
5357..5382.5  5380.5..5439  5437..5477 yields 2.6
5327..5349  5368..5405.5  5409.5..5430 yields -1.4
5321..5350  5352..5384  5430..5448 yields -1.5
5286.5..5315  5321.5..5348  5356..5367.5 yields 1.5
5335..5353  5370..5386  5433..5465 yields -0.7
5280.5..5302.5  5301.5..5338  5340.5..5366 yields -1.1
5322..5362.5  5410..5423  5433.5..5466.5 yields 0.5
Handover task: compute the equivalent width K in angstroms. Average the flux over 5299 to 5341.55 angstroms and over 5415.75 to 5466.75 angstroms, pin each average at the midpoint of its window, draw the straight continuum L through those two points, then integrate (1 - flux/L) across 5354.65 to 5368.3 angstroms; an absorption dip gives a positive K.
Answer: -0.9 angstroms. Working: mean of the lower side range 8.21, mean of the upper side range 8.24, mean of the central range 8.73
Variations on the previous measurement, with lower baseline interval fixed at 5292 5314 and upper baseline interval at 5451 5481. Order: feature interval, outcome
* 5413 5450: 0.1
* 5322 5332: 0.2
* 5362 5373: -0.7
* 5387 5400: 0.3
